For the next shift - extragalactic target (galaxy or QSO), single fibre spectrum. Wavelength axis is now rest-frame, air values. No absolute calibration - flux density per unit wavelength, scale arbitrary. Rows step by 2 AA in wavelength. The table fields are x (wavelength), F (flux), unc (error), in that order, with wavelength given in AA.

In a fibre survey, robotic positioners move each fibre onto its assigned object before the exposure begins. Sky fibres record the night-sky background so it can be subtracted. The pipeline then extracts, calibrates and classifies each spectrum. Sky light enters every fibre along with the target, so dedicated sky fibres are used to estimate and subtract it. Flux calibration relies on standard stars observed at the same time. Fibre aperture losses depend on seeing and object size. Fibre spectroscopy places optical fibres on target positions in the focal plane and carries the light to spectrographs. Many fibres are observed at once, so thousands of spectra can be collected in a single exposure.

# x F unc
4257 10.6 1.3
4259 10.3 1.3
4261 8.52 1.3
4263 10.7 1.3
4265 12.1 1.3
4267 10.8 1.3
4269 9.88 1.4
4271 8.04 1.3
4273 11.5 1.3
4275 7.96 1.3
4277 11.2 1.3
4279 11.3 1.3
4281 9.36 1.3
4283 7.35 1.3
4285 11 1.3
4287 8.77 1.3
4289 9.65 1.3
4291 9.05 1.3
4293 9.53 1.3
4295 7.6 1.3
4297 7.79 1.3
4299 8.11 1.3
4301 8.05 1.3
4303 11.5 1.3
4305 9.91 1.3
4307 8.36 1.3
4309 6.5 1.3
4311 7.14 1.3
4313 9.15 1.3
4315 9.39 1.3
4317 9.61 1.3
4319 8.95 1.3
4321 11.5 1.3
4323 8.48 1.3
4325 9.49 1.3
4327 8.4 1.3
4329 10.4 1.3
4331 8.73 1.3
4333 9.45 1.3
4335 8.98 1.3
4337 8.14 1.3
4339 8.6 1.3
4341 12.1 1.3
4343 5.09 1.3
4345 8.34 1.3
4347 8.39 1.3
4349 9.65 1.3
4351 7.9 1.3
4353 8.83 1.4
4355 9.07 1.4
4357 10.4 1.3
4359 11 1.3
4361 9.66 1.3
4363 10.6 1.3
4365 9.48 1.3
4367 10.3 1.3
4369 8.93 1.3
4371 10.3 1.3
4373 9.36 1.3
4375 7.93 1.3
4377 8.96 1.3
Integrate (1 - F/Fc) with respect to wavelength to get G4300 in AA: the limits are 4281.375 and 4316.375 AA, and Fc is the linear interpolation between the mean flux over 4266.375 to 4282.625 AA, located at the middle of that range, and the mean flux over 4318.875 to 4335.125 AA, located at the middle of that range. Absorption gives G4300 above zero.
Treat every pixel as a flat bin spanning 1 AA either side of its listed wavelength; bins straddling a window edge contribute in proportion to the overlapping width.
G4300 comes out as 3.2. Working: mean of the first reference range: 9.88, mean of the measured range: 8.78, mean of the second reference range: 9.42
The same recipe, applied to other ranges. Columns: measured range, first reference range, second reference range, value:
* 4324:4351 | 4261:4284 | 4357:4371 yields 3.10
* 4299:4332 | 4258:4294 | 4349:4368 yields 2.36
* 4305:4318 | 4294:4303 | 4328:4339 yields 0.17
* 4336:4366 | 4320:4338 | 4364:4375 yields 0.84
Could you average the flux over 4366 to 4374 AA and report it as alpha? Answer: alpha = 9.72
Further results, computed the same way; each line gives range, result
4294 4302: 7.89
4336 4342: 9.61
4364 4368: 9.89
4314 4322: 9.86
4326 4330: 9.4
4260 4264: 9.61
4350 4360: 9.44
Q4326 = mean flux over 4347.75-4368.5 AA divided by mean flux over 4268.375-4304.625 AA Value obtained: 1.04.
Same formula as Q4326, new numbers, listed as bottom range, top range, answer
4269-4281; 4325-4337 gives 0.92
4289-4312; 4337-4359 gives 1.04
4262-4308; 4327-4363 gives 0.96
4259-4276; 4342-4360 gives 0.88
